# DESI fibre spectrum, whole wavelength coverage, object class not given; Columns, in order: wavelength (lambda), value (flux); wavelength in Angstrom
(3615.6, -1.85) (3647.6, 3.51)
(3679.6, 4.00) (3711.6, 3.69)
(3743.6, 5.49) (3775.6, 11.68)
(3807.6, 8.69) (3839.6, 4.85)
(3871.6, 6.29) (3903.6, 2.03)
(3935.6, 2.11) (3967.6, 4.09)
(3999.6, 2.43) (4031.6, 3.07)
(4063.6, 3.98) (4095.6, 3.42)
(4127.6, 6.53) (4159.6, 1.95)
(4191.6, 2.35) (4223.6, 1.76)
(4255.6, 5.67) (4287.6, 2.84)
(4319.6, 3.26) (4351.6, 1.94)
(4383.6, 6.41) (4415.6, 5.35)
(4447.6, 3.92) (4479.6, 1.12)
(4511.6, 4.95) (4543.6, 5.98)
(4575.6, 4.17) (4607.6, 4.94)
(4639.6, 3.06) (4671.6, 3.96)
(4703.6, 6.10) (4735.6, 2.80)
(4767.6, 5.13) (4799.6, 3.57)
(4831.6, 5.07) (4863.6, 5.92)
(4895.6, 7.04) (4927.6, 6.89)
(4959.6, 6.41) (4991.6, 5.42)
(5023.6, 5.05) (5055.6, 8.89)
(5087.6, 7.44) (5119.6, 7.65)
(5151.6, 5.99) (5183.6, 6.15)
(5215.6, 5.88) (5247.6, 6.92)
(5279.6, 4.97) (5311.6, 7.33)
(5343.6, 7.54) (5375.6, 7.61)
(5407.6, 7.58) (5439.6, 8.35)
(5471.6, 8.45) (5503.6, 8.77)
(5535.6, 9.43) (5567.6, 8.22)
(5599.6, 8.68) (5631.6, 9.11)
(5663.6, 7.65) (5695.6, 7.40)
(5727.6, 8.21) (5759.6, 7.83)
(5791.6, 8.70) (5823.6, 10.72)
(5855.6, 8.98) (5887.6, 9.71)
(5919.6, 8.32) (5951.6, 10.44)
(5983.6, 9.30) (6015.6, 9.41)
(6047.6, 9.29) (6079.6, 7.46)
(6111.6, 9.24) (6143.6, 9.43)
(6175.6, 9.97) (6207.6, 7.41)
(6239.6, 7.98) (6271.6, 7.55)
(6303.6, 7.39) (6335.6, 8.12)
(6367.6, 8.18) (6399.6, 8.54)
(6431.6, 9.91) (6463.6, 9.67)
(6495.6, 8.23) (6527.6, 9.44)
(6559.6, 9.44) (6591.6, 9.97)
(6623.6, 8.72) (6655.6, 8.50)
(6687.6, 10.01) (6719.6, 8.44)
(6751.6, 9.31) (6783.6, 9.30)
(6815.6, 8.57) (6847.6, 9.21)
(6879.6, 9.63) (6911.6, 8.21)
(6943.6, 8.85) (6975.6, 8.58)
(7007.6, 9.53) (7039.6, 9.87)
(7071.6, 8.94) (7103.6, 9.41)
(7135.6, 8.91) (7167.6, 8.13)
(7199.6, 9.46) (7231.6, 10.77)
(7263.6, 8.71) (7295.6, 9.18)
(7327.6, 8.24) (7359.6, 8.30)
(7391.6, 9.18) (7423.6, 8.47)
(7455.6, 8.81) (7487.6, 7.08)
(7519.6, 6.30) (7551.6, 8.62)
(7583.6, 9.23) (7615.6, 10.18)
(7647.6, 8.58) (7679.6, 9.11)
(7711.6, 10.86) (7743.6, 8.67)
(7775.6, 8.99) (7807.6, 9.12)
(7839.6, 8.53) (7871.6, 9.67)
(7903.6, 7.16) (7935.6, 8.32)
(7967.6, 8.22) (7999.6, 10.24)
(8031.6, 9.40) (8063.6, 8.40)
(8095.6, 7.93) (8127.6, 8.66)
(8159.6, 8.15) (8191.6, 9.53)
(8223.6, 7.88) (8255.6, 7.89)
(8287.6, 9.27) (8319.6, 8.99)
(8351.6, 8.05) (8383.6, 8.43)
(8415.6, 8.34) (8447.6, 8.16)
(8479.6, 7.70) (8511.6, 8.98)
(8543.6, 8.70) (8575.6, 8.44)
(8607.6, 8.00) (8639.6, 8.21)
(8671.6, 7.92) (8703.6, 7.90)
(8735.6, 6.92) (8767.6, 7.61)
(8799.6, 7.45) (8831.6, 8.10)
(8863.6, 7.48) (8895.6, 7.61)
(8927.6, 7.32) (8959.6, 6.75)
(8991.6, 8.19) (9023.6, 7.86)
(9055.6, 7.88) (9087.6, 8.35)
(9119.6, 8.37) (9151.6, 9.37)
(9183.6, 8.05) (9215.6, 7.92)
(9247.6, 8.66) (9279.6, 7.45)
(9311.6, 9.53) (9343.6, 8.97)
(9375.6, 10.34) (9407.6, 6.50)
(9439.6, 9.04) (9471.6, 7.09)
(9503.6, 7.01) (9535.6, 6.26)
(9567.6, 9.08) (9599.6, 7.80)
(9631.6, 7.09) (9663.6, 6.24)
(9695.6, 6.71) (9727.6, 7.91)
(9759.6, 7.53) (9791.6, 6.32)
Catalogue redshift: 0.22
